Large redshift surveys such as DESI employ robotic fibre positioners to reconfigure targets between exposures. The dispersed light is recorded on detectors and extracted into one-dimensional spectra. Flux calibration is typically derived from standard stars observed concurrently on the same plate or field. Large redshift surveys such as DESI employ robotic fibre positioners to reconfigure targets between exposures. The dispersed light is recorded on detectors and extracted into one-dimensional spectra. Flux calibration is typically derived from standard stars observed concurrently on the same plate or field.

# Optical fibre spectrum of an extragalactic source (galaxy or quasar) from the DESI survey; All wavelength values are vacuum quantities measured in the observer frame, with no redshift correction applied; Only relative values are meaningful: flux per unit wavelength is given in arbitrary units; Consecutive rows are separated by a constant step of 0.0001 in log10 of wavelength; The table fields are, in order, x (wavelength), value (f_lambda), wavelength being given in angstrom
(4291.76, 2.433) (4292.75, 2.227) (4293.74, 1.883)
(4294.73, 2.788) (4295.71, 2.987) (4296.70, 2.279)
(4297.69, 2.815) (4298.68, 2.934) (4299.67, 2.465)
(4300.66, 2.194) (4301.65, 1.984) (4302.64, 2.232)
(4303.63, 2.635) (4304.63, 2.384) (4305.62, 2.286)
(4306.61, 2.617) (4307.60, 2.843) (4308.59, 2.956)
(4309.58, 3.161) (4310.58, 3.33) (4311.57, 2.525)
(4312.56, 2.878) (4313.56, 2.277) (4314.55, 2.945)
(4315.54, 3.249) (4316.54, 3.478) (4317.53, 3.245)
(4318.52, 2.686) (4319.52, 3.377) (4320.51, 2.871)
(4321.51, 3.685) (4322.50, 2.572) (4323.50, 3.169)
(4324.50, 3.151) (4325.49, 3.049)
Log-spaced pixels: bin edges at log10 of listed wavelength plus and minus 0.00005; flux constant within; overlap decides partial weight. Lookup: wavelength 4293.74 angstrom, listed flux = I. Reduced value 1.883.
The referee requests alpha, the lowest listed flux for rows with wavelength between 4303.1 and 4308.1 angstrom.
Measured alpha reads 2.286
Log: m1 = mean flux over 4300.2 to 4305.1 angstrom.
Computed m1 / 2.28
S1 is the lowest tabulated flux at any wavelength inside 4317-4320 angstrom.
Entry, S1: 2.686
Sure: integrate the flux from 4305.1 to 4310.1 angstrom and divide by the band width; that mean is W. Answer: 2.77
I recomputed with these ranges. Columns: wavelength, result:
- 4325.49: 3.049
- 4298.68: 2.934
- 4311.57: 2.525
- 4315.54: 3.249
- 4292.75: 2.227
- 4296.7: 2.279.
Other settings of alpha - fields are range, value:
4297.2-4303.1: 1.984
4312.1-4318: 2.277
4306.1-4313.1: 2.525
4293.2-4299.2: 1.883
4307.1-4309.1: 2.843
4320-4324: 2.572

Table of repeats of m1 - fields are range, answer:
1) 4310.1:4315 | 2.79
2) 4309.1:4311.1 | 3.23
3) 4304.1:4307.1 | 2.43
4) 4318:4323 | 3.04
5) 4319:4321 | 3.12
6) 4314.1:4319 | 3.13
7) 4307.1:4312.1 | 2.96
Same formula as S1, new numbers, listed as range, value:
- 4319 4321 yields 2.871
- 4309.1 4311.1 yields 3.161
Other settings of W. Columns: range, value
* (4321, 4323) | 3.12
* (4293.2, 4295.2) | 2.32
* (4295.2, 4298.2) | 2.7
